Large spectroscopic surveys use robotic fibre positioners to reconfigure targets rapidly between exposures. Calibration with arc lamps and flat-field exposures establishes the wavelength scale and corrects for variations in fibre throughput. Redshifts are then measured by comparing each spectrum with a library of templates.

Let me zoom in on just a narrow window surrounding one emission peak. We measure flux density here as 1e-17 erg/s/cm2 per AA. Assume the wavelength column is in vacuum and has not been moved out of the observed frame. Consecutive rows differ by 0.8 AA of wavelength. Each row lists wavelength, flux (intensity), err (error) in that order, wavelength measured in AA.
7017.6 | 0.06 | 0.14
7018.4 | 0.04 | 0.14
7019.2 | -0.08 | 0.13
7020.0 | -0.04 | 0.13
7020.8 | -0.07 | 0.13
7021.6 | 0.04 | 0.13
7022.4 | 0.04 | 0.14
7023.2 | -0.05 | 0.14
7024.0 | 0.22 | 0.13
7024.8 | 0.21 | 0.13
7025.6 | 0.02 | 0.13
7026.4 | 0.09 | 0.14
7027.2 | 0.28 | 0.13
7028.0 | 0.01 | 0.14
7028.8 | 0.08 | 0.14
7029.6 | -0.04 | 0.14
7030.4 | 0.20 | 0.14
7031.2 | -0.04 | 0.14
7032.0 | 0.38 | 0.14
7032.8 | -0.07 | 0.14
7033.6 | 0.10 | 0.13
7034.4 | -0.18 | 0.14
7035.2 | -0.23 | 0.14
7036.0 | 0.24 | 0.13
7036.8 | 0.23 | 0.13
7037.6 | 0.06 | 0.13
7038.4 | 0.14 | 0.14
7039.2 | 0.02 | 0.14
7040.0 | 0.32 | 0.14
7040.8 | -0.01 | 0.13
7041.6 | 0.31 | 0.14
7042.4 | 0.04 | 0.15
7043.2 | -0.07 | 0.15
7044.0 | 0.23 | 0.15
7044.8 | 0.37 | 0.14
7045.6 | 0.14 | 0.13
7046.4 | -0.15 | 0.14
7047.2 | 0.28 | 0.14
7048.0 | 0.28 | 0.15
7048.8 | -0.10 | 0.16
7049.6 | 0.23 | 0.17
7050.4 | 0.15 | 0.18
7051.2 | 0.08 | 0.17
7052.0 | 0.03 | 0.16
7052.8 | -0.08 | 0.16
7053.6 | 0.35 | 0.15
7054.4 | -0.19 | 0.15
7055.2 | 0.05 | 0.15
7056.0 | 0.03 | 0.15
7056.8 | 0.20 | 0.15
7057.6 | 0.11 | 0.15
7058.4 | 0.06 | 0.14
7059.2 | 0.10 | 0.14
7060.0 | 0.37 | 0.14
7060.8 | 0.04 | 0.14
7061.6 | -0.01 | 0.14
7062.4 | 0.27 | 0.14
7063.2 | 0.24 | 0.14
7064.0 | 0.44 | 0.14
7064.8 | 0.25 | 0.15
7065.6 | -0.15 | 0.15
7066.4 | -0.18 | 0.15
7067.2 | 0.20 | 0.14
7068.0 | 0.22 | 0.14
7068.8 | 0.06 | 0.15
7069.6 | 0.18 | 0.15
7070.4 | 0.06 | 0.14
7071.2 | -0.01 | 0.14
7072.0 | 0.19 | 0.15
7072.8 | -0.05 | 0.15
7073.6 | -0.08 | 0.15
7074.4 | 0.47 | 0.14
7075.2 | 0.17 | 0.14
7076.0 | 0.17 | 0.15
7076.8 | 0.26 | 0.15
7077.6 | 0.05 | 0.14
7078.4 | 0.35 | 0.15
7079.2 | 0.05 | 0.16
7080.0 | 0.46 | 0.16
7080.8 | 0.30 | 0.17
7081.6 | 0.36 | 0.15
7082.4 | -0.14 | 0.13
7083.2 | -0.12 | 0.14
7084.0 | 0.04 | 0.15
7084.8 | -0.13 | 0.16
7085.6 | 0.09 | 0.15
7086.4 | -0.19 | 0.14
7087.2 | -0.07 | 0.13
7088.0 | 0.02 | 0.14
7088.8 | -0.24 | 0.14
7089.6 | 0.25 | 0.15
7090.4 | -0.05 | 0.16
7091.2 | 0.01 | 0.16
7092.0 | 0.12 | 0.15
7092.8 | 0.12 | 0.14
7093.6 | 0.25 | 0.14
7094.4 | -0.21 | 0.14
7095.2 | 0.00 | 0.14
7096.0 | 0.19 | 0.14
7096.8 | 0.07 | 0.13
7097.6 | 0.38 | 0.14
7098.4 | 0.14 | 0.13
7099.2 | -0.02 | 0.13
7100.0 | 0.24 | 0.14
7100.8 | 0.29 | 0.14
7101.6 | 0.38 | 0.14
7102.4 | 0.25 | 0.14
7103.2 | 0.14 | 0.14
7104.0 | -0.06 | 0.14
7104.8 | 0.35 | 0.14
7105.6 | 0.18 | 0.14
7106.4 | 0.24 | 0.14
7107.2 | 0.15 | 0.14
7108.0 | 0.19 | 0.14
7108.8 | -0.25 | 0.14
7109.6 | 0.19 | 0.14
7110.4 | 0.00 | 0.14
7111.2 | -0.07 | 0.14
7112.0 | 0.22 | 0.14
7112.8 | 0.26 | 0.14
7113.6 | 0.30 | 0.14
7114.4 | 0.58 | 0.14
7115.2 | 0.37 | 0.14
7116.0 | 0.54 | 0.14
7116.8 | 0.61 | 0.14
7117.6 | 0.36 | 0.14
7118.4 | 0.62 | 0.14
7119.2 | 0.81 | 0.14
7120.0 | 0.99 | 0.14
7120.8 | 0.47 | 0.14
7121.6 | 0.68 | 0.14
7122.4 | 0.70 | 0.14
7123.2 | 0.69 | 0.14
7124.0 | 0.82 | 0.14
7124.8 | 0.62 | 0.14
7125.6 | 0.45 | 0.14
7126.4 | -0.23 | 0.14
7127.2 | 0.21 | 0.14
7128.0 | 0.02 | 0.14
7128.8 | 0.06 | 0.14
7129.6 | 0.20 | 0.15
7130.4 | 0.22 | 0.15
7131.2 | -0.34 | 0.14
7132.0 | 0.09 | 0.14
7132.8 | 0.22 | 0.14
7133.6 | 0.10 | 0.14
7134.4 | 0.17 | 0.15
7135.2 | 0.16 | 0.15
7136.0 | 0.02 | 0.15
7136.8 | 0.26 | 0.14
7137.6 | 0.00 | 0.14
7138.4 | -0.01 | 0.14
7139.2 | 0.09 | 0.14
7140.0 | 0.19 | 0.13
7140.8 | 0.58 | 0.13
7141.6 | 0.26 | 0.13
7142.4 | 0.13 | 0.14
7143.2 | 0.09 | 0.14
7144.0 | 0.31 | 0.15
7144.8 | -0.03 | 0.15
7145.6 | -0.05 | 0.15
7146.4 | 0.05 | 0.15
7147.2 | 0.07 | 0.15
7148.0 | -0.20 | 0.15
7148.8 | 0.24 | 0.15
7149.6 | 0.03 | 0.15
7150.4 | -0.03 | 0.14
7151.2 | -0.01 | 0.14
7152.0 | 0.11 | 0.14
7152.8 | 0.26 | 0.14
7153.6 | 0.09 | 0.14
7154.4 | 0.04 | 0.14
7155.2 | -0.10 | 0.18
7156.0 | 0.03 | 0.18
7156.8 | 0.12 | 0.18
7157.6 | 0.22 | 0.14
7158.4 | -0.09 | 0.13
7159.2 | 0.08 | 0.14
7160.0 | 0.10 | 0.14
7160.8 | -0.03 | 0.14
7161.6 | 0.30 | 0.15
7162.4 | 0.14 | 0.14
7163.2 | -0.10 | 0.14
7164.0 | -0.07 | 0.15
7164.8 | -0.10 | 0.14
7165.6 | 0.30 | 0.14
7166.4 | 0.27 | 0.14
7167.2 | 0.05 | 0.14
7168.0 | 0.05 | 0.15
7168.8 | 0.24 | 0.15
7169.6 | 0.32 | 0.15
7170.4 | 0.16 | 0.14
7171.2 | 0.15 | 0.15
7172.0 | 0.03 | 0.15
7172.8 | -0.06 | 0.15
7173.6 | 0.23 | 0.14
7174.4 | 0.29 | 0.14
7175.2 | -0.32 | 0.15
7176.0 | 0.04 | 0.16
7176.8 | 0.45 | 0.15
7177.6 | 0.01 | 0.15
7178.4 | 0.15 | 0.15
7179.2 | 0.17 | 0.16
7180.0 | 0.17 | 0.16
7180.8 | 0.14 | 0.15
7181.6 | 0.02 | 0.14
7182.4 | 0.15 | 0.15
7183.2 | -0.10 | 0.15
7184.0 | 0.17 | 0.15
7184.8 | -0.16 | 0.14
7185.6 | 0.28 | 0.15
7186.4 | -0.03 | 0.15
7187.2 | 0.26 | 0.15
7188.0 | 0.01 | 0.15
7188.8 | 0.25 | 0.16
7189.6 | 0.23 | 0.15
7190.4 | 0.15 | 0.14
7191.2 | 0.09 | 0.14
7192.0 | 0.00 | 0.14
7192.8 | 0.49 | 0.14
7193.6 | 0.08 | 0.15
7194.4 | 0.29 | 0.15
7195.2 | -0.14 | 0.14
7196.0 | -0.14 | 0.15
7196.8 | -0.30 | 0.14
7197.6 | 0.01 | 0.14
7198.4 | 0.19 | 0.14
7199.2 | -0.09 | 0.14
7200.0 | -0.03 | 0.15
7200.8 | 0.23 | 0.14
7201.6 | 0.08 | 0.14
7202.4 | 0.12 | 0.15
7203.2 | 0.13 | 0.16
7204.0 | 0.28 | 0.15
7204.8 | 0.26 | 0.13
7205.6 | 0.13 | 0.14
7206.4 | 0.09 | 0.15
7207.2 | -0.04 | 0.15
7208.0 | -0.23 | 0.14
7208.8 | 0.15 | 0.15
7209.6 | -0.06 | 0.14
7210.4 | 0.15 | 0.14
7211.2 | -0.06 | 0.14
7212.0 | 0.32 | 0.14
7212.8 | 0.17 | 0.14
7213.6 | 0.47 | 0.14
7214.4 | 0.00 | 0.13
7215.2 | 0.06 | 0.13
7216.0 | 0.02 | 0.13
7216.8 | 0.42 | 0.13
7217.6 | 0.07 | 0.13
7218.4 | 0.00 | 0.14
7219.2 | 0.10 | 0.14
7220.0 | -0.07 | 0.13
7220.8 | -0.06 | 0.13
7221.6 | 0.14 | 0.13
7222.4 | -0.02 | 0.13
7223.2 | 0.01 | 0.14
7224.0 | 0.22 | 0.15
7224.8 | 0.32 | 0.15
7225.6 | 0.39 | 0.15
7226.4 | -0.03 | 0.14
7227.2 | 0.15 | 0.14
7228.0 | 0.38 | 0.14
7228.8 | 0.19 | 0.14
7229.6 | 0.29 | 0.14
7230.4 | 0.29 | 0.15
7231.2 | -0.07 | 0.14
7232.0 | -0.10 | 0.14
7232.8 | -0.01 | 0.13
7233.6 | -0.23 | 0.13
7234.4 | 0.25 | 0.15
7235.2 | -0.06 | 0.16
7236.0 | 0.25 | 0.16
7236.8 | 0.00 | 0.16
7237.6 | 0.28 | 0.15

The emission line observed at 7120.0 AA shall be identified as [O II] 3727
